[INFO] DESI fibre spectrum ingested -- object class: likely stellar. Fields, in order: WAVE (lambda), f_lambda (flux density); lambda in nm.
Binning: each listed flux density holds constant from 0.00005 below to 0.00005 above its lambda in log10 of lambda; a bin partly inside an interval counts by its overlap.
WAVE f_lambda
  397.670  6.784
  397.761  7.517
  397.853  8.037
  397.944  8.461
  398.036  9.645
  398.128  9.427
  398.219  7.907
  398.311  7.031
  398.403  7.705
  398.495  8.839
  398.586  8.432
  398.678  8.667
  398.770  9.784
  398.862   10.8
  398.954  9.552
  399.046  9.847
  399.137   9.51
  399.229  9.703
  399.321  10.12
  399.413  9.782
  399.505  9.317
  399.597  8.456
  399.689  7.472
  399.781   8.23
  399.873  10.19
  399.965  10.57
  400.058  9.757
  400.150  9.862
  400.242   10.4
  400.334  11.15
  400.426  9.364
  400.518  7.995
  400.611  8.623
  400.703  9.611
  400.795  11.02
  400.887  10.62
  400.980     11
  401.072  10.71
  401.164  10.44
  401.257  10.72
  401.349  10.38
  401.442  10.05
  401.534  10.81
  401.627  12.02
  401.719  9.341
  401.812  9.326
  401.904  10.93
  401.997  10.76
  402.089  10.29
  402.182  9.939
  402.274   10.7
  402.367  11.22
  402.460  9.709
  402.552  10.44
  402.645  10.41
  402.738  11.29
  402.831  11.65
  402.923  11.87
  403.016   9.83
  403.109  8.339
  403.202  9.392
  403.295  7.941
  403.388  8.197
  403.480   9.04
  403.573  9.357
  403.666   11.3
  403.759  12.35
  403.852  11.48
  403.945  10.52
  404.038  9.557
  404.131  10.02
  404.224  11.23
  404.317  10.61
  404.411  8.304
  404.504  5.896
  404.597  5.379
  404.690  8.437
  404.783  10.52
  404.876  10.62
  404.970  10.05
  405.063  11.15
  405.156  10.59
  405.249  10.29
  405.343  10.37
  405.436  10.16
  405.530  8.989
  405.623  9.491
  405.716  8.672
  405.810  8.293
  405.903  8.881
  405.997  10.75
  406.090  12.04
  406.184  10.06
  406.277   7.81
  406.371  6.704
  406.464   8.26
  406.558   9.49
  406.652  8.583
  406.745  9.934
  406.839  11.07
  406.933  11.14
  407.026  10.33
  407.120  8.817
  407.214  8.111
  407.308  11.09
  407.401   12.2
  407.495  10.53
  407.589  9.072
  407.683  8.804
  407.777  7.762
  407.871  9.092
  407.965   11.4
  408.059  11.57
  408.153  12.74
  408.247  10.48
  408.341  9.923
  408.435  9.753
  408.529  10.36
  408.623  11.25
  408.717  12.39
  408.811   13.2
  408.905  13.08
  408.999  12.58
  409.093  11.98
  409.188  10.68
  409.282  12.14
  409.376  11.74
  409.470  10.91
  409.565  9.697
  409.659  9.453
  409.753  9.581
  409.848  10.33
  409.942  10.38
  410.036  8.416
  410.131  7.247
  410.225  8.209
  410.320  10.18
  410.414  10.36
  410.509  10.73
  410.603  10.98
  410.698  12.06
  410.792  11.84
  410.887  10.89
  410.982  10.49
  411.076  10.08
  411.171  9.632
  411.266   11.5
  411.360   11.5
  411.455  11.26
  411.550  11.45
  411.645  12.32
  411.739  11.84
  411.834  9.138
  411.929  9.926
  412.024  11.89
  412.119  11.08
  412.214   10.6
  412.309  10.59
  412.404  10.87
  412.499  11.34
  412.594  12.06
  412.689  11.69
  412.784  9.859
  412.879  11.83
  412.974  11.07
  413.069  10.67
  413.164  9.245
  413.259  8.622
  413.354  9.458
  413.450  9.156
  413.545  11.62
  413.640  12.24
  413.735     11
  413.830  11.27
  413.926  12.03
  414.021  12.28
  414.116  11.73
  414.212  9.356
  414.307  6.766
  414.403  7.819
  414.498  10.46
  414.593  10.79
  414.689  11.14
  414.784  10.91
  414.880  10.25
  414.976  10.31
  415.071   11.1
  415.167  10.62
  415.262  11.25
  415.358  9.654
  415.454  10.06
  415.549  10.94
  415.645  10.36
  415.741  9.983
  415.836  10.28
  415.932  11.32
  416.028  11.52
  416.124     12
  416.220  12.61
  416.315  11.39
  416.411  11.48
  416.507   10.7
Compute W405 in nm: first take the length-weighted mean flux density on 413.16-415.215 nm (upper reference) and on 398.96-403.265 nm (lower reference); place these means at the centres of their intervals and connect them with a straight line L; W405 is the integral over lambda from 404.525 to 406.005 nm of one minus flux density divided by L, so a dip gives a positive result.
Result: 0.10 nm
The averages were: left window 10.1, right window 10.4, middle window 9.45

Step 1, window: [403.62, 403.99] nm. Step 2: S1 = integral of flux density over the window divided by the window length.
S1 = 11.4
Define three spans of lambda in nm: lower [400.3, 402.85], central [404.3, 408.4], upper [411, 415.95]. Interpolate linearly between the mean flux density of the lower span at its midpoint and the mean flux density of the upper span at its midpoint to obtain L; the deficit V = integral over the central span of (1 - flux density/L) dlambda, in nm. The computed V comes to 0.33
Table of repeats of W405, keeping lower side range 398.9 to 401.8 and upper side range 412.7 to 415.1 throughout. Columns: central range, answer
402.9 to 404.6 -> 0.08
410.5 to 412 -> -0.09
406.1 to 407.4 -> 0.08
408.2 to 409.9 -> -0.14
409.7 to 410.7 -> 0.05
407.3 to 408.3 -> -0.02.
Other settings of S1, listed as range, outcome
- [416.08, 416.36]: 12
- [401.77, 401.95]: 10.2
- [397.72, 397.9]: 7.8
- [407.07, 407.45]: 10.1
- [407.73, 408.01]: 9.4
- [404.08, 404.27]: 10.6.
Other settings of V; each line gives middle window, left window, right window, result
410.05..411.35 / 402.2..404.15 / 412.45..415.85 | 0.02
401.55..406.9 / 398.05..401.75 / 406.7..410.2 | 0.13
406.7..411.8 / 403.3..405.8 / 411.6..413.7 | -0.16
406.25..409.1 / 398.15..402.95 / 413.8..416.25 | -0.01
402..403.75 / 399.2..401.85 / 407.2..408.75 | -0.01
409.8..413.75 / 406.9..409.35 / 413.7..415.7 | 0.00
